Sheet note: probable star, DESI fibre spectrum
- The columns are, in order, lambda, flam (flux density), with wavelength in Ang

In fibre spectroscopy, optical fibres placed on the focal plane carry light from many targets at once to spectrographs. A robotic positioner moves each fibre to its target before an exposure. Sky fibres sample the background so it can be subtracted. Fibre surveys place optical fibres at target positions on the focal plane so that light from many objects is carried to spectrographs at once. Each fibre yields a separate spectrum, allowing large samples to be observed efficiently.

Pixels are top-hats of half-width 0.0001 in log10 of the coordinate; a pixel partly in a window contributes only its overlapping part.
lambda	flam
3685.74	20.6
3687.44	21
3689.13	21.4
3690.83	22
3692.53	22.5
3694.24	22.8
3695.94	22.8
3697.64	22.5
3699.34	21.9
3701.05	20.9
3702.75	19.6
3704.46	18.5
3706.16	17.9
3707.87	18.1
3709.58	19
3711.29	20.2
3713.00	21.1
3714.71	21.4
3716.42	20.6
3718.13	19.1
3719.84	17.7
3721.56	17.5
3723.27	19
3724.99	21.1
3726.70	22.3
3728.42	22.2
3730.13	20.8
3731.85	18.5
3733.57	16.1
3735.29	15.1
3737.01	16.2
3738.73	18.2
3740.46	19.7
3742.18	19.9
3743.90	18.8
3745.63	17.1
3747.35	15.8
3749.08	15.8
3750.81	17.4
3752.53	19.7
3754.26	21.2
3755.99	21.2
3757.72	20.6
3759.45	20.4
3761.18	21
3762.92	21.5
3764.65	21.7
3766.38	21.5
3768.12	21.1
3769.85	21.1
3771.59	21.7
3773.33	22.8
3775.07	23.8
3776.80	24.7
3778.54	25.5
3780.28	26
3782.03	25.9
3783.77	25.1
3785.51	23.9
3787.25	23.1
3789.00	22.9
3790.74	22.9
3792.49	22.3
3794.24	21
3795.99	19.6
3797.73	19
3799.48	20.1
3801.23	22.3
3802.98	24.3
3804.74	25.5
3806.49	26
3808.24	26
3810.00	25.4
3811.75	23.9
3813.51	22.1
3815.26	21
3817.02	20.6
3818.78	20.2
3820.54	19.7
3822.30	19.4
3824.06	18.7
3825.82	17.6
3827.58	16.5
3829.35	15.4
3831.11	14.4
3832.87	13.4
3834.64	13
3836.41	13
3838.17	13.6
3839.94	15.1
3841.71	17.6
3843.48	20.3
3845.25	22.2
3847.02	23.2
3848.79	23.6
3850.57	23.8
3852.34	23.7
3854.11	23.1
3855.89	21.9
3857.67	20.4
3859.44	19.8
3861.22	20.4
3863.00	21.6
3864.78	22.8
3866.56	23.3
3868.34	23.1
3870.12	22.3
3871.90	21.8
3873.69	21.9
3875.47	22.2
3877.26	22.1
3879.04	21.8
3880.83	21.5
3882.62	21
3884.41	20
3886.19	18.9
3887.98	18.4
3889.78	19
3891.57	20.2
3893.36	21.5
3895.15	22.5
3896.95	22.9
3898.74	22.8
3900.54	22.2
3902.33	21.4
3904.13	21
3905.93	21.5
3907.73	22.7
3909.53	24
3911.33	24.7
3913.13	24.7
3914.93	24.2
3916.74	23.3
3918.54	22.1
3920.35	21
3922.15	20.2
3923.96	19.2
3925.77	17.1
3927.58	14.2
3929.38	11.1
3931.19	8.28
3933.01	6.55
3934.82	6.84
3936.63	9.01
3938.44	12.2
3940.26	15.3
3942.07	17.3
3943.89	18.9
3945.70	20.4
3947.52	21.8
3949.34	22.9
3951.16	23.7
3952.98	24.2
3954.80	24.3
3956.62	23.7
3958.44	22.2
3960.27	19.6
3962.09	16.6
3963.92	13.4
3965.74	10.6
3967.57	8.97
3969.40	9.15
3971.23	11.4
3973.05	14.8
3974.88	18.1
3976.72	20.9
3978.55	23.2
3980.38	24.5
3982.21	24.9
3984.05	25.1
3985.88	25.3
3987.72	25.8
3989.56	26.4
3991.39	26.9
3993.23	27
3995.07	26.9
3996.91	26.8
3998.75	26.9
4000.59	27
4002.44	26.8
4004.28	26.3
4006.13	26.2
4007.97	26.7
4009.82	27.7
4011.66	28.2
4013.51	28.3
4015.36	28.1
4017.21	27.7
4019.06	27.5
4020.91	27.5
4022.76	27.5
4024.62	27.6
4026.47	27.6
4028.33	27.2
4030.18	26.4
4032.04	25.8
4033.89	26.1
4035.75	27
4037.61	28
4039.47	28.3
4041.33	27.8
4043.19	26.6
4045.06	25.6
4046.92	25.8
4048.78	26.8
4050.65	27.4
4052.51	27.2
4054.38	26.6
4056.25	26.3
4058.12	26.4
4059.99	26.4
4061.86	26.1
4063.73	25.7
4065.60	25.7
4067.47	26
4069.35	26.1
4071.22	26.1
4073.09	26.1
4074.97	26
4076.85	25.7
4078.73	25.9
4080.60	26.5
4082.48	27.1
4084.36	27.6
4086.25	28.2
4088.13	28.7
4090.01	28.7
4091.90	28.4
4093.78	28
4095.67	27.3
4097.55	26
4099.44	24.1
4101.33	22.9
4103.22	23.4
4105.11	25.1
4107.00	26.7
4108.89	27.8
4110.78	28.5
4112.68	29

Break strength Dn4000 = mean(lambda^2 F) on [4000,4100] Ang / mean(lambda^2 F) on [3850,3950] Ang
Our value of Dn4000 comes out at 1.5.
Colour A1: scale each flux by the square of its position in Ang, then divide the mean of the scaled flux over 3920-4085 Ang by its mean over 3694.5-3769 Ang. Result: 1.35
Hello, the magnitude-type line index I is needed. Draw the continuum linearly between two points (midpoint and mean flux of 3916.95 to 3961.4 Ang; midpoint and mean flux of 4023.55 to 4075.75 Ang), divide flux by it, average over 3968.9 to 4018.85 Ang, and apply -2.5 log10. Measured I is -0.11 mag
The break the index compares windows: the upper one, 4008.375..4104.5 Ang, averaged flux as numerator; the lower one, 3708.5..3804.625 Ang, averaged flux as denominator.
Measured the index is 1.29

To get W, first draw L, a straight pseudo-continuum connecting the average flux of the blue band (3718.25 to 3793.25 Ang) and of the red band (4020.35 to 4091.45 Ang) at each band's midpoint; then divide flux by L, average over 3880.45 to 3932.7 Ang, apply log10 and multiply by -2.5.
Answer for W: 0.17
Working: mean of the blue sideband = 20.7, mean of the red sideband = 26.8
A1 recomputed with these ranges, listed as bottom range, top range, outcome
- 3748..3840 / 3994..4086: 1.46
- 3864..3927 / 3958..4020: 1.11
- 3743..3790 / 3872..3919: 1.09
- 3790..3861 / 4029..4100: 1.49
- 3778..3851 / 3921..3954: 0.83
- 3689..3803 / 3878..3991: 1.03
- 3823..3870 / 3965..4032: 1.35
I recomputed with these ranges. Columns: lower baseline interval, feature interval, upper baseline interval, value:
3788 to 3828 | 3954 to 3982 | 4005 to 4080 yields 0.39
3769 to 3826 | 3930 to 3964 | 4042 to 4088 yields 0.39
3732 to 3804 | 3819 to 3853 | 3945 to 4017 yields 0.18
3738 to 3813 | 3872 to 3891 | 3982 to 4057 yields 0.16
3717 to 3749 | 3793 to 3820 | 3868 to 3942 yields -0.19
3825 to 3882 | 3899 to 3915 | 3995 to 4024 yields -0.02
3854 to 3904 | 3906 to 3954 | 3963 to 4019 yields 0.20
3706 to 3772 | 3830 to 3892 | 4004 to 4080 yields 0.12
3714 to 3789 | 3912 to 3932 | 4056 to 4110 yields 0.25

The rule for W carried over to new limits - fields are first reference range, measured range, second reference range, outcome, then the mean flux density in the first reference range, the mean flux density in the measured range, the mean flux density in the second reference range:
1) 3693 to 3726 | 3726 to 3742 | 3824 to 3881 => 0.072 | 20.1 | 18.8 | 19.9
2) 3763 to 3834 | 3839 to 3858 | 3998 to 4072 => 0.070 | 21.7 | 21.4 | 26.9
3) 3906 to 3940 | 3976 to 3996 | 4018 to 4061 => -0.122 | 17.3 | 25.2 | 26.9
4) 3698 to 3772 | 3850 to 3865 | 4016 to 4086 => 0.022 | 19.5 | 21.9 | 26.7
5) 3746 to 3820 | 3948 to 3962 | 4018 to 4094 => 0.116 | 22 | 22.5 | 26.9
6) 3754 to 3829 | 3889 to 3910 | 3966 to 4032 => 0.072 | 22.1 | 21.8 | 24.4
